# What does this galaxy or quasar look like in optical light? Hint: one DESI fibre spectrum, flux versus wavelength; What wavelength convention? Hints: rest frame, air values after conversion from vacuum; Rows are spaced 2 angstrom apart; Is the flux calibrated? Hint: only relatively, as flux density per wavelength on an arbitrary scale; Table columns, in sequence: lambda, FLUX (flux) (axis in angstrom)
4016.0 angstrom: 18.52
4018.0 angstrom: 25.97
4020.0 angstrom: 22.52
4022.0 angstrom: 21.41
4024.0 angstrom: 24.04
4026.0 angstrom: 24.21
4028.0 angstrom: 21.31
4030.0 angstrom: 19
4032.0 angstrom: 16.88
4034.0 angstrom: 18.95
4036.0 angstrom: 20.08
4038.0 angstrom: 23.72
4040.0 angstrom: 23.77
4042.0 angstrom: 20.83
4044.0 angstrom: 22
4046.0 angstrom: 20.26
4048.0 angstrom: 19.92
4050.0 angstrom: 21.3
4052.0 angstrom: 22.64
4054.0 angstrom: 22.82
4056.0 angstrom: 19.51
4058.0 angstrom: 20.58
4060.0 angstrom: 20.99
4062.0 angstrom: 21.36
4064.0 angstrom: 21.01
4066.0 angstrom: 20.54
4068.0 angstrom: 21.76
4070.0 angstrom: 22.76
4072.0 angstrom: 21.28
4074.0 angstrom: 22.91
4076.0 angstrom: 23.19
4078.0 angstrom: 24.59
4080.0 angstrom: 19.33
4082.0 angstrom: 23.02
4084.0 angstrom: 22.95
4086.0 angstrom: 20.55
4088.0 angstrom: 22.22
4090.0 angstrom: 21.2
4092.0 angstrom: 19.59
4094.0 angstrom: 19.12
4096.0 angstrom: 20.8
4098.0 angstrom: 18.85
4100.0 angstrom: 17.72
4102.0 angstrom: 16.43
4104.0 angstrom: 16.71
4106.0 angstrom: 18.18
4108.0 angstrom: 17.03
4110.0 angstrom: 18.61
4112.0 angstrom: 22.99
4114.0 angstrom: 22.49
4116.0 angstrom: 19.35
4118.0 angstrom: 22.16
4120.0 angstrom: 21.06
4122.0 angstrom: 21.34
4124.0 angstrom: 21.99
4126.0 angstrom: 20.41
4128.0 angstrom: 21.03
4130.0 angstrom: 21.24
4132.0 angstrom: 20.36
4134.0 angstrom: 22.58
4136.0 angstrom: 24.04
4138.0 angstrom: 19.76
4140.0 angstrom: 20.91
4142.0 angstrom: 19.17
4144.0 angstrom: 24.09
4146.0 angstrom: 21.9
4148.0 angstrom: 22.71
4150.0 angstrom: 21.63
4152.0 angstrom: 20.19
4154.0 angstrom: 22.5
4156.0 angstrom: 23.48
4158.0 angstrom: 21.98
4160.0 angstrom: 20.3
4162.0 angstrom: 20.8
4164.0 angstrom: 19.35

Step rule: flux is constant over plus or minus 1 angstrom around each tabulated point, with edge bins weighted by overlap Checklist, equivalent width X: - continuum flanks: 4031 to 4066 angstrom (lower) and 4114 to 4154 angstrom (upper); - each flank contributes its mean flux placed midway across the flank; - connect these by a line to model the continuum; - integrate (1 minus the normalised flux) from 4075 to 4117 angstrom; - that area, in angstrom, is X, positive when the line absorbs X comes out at 1.9 angstrom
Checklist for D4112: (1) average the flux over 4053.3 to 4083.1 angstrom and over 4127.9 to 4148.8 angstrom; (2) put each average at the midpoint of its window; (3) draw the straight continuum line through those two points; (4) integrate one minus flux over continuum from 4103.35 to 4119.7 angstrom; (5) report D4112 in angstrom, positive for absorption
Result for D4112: 1.4 angstrom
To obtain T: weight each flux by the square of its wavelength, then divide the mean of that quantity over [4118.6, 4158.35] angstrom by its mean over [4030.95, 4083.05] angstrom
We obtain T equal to 1.05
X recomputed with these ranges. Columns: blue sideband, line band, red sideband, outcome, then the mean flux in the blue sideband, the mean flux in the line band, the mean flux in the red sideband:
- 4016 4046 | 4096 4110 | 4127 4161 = 2.5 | 21.6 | 17.8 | 21.6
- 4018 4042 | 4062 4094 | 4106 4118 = -1.5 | 21.6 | 21.7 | 20.1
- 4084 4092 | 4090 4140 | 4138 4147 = 2.6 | 21.3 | 20.2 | 21.3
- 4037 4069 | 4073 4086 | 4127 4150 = -0.6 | 21.4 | 22.5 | 21.6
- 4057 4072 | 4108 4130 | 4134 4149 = 0.7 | 21.3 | 21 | 21.8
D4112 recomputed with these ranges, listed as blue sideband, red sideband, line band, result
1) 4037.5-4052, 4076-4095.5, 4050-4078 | -0.2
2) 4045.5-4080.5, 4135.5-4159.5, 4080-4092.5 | 0.1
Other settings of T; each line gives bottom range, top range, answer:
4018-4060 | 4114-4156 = 1.05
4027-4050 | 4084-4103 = 0.98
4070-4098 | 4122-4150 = 1.03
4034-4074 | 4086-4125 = 0.95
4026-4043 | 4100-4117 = 0.94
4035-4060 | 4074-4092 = 1.05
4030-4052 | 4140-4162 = 1.10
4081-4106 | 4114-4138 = 1.09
